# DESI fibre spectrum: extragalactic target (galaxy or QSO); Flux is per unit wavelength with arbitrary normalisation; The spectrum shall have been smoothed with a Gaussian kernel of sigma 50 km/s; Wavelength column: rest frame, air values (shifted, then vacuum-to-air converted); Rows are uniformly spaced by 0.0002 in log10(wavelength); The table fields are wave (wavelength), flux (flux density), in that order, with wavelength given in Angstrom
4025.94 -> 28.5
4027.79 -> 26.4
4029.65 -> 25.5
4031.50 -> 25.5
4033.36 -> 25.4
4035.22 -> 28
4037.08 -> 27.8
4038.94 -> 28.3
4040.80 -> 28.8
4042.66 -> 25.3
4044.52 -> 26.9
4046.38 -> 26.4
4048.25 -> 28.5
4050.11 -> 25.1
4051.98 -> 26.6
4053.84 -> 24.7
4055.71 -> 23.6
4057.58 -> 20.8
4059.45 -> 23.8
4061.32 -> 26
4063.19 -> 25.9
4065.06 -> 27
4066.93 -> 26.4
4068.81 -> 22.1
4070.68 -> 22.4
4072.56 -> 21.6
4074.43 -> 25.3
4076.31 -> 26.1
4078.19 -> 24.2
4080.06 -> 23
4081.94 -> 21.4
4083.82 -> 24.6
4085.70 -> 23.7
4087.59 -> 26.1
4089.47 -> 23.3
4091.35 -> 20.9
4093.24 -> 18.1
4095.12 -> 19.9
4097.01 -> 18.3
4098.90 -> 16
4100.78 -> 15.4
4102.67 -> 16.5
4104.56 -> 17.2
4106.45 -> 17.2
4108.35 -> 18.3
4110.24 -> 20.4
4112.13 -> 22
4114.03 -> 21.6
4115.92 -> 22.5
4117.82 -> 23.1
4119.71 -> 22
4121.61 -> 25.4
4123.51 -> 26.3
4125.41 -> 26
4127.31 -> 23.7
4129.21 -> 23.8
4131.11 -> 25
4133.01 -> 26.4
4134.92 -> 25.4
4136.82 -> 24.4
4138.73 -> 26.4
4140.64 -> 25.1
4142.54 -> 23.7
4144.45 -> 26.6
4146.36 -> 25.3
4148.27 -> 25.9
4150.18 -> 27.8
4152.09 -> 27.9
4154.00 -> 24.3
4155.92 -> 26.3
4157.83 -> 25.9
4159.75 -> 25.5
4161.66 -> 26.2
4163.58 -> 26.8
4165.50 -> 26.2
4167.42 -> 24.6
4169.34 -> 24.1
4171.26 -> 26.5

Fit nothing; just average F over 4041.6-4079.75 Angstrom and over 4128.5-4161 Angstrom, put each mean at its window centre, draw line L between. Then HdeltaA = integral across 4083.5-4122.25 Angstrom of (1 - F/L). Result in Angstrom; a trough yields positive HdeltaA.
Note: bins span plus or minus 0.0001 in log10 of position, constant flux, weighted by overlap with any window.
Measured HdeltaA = 7.3 Angstrom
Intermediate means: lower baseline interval 24.9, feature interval 20.5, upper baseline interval 25.7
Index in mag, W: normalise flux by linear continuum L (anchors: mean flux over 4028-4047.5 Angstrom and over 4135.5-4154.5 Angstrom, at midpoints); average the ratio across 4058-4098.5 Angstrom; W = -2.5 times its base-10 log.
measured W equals 0.14 mag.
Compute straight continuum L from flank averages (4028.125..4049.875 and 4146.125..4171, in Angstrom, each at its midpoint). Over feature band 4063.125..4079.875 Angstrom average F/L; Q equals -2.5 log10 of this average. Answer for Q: 0.09 mag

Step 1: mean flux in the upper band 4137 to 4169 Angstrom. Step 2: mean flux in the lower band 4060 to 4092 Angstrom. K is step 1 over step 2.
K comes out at 1.1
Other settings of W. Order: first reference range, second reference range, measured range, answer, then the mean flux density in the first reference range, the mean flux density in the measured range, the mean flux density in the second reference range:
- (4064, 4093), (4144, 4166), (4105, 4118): 0.21 mag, 23.7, 20.4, 26.2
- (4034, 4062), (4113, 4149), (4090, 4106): 0.37 mag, 26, 17.9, 24.7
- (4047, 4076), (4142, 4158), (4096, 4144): 0.16 mag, 24.7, 22.1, 26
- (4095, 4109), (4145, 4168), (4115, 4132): -0.17 mag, 17.2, 24.2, 26.1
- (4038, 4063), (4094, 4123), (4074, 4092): -0.07 mag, 25.8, 23.9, 19.8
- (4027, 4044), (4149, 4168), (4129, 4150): 0.04 mag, 26.8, 25.4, 26.2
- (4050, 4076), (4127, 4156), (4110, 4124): 0.10 mag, 24.4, 22.9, 25.5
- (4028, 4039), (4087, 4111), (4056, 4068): -0.07 mag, 26.6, 24.9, 18.9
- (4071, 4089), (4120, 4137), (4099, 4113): 0.34 mag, 23.9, 18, 25.1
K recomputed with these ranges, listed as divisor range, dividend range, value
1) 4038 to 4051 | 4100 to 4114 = 0.68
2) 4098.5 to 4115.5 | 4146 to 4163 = 1.41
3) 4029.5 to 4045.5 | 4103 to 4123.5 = 0.78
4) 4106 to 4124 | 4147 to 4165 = 1.20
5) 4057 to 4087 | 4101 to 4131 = 0.90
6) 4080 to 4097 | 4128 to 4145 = 1.14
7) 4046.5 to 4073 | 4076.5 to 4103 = 0.85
